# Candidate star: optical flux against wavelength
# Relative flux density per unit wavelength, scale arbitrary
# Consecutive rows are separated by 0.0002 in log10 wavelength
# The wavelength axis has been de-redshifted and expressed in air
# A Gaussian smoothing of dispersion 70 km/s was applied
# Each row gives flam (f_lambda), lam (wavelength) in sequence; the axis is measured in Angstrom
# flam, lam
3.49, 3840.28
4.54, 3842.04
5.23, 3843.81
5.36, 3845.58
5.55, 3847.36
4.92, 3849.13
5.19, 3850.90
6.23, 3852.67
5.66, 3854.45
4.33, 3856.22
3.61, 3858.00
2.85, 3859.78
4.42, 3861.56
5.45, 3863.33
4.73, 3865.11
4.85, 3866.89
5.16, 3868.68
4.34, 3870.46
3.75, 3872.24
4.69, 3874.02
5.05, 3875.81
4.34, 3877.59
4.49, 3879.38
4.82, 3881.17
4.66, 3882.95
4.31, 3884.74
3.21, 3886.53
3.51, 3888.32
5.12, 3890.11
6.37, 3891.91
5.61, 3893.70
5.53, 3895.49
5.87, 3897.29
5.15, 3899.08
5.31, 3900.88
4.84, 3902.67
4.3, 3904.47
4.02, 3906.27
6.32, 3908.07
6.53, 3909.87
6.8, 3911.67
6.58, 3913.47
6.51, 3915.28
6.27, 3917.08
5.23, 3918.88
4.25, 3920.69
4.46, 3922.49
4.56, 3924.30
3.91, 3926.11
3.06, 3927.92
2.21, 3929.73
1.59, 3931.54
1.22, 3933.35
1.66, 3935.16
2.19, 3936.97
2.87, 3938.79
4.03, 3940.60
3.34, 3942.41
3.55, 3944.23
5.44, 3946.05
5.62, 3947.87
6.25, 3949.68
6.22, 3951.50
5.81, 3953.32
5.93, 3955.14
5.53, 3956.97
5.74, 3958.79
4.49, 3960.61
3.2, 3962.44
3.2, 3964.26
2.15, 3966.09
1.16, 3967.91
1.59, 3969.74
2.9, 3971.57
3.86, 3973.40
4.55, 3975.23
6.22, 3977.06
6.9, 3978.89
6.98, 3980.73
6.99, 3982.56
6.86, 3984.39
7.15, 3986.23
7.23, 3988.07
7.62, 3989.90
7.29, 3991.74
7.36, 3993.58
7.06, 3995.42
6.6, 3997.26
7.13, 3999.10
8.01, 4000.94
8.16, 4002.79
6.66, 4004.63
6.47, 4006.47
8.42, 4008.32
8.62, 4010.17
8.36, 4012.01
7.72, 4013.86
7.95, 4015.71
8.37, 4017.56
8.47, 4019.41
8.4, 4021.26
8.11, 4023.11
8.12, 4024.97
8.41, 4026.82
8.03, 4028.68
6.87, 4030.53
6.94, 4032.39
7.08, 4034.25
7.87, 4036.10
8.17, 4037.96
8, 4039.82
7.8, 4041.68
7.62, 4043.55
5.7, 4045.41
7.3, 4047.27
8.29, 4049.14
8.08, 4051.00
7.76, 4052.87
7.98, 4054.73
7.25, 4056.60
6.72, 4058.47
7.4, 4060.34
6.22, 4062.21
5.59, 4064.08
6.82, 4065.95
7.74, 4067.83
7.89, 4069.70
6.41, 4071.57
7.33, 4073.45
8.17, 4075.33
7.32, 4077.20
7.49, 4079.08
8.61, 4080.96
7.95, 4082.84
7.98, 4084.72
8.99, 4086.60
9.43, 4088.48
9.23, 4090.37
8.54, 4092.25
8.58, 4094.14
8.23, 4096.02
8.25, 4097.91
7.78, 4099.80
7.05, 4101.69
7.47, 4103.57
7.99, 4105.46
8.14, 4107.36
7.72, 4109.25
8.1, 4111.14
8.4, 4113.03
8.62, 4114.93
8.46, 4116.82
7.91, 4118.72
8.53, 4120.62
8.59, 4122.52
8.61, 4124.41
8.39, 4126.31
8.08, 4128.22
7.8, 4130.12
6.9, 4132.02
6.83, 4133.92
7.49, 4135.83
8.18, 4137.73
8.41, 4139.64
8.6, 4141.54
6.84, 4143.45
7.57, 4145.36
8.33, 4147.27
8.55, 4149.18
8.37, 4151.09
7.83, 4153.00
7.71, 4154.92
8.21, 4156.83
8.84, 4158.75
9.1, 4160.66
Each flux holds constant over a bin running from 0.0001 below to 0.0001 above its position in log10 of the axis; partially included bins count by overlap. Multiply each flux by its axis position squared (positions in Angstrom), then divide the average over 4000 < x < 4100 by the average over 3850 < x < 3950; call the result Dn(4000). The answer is 1.8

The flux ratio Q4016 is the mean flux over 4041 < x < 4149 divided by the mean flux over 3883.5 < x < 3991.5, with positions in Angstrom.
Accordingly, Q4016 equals 1.64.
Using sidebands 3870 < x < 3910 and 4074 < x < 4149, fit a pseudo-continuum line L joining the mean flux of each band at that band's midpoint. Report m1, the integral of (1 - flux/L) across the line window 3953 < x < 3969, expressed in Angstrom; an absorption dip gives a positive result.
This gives 5.0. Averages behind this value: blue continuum 4.85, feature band 4.04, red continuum 8.09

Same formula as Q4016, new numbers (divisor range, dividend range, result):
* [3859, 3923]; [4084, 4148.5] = 1.62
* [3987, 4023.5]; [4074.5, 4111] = 1.06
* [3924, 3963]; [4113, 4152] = 2.00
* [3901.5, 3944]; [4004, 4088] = 1.82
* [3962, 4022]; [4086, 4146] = 1.27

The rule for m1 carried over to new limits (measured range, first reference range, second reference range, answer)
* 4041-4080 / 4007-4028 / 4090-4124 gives 4.44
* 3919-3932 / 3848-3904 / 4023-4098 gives 4.56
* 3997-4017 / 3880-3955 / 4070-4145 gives -4.69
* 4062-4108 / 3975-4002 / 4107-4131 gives 0.61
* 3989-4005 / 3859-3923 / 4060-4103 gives -1.93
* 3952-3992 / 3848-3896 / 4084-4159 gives 6.39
